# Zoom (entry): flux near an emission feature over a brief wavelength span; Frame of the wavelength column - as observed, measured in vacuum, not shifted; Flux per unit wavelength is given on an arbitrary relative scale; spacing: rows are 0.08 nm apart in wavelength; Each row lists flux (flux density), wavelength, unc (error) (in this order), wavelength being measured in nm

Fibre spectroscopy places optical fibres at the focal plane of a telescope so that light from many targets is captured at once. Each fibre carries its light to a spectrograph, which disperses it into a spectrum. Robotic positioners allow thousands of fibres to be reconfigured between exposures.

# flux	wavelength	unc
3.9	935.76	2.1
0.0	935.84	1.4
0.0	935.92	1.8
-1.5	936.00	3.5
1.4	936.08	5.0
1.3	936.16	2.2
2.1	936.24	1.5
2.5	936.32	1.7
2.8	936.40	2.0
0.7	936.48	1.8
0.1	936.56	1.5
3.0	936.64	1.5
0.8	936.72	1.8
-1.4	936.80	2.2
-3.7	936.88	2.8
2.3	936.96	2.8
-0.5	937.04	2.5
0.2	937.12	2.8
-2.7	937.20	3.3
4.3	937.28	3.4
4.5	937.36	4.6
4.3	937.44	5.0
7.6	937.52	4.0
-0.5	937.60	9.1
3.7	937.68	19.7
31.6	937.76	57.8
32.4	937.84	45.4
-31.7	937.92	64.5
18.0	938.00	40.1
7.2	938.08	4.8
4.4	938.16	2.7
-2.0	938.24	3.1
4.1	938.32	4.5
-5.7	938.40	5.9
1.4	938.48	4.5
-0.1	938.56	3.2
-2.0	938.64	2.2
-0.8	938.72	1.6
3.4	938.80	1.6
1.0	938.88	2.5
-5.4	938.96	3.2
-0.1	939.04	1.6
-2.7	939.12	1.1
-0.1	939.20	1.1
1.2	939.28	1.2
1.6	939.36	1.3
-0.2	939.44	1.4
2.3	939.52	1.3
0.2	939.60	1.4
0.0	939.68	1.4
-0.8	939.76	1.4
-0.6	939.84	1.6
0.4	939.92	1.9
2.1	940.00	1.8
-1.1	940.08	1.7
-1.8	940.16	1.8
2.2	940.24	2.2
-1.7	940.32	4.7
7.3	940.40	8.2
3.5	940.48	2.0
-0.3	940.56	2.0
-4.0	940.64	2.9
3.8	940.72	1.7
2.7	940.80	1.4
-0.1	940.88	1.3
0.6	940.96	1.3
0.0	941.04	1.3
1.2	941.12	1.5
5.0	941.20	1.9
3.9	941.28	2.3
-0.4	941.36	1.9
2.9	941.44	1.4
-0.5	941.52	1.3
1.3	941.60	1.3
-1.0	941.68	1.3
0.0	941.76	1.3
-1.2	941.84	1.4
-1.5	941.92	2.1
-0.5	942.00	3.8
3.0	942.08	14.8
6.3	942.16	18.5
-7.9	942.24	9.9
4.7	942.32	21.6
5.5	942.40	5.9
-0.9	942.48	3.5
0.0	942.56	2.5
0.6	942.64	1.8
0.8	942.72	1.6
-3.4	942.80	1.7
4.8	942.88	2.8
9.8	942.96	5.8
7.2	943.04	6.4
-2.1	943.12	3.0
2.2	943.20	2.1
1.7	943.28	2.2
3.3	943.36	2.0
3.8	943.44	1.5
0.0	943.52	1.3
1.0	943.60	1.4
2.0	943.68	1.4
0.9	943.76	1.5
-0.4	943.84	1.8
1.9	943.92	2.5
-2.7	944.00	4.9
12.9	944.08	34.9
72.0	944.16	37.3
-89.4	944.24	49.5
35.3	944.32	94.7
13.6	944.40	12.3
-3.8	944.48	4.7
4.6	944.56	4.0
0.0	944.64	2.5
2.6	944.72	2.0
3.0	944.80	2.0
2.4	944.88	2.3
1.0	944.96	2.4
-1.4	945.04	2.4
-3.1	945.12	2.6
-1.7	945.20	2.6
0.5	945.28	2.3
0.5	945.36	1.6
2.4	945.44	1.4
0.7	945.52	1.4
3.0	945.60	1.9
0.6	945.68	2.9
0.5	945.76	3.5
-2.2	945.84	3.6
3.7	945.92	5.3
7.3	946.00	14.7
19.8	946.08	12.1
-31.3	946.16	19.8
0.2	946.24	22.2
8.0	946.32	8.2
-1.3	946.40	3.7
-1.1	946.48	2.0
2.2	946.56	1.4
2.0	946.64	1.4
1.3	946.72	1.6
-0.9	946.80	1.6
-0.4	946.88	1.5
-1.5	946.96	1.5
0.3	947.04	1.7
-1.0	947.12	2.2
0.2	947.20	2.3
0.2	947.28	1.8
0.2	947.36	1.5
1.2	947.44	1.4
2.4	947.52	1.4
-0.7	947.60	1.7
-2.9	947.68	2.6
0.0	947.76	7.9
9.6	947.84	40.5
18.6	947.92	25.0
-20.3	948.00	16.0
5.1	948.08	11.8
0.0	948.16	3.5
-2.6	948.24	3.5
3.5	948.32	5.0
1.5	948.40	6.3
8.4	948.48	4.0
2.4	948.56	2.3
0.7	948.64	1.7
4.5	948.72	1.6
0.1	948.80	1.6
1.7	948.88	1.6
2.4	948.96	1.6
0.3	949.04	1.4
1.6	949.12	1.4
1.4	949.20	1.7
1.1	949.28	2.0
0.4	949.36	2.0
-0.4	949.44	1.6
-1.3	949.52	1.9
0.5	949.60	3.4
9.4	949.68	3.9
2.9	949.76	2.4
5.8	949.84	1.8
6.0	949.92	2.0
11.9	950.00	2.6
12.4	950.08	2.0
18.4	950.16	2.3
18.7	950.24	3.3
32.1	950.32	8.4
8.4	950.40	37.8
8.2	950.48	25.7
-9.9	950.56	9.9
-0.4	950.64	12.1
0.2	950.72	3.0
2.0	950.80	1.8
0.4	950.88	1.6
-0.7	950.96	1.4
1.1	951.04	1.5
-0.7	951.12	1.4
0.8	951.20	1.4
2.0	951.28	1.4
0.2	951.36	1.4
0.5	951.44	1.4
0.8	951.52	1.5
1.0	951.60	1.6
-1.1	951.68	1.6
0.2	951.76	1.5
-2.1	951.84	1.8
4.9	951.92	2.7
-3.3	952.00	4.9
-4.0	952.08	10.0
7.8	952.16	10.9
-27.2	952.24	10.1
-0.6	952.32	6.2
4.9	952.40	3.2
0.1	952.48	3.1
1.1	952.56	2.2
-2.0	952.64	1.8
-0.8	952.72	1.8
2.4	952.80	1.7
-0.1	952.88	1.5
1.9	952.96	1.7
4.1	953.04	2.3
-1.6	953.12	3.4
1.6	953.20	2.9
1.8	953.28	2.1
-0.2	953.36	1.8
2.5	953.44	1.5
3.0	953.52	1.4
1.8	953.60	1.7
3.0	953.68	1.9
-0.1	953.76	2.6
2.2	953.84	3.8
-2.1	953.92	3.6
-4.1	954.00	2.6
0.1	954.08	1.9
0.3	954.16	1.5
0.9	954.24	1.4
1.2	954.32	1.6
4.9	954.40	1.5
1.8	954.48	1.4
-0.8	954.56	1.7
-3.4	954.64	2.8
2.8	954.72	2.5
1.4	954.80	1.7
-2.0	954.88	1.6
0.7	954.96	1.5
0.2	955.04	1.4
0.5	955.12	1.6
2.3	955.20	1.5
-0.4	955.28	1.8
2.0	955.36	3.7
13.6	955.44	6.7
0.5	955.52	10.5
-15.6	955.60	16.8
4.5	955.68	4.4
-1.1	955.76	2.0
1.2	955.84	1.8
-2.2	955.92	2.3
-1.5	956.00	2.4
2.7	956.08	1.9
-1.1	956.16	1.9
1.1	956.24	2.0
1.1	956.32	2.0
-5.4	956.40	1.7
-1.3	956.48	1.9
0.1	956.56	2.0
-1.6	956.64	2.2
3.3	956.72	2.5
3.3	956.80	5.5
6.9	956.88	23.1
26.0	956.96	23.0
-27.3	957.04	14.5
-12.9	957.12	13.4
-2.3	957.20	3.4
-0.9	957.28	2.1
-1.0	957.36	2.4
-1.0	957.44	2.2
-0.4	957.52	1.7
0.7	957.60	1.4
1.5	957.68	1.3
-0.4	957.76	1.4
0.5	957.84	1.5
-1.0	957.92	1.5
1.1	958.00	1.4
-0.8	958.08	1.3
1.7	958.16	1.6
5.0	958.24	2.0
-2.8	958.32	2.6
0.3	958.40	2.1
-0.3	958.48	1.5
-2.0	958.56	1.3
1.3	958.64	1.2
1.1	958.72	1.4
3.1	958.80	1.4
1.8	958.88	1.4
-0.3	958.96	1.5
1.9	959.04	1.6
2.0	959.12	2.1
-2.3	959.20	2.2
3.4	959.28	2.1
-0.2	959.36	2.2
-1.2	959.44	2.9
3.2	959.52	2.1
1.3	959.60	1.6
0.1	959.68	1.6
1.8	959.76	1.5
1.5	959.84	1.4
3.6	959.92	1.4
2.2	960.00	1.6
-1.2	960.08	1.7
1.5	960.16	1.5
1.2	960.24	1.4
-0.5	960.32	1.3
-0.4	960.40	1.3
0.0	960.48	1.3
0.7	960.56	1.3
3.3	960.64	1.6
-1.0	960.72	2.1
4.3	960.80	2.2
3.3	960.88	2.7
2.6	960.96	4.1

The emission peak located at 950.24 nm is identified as H-beta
